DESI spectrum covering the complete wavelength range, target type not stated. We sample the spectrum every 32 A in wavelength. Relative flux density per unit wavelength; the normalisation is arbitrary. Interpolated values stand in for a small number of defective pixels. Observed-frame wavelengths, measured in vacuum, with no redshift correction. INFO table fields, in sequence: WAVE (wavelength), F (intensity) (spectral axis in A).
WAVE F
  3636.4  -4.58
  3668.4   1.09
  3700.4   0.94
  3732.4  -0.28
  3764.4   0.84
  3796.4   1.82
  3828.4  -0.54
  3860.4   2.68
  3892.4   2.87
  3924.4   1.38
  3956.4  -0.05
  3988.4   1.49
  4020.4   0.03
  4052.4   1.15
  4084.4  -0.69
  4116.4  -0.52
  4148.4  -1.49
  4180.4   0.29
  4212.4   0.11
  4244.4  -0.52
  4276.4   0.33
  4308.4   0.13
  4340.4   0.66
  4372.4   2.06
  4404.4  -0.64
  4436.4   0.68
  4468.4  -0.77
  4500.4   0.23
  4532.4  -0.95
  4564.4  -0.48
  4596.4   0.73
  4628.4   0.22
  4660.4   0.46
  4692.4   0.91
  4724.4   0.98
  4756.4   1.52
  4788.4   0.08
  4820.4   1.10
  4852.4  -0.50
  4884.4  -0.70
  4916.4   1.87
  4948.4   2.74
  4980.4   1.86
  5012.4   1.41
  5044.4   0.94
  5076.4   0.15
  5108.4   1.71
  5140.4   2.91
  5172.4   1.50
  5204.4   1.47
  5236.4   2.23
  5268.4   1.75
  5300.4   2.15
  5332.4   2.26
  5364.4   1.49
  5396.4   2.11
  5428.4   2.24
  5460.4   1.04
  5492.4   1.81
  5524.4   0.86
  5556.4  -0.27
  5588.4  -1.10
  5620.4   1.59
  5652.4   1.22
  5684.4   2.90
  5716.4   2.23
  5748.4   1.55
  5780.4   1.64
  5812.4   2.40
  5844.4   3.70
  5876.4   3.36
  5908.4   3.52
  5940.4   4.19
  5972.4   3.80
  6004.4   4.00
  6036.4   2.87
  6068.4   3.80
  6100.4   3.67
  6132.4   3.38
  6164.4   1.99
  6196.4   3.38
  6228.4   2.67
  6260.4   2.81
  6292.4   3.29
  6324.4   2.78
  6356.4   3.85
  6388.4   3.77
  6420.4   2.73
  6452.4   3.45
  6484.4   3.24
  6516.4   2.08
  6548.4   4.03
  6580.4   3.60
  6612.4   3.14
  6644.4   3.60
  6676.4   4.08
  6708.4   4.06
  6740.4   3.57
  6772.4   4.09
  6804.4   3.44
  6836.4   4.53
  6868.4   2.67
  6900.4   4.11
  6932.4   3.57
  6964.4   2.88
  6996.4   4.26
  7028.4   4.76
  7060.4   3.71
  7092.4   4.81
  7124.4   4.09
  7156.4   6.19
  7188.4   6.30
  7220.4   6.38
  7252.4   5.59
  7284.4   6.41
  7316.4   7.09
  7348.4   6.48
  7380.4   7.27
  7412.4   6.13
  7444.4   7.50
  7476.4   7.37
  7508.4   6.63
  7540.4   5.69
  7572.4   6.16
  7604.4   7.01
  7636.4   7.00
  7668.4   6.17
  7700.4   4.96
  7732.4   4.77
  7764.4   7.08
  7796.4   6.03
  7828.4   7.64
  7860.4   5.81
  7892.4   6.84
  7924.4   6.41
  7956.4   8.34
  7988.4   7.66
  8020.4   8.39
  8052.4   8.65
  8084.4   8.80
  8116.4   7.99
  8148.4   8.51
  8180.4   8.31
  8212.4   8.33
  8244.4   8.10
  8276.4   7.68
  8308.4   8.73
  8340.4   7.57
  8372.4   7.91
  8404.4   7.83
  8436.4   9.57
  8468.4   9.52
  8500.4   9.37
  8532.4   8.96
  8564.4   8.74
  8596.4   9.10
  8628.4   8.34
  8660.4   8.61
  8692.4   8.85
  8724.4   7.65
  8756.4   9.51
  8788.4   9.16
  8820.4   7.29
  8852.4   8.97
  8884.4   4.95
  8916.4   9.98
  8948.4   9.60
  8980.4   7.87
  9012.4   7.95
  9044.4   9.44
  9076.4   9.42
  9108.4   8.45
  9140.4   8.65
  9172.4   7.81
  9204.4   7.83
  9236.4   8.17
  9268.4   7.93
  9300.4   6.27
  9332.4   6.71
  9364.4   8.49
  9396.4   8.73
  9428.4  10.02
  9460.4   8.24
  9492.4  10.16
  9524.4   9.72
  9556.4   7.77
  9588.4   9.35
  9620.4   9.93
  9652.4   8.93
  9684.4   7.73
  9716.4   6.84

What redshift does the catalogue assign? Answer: 0.79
